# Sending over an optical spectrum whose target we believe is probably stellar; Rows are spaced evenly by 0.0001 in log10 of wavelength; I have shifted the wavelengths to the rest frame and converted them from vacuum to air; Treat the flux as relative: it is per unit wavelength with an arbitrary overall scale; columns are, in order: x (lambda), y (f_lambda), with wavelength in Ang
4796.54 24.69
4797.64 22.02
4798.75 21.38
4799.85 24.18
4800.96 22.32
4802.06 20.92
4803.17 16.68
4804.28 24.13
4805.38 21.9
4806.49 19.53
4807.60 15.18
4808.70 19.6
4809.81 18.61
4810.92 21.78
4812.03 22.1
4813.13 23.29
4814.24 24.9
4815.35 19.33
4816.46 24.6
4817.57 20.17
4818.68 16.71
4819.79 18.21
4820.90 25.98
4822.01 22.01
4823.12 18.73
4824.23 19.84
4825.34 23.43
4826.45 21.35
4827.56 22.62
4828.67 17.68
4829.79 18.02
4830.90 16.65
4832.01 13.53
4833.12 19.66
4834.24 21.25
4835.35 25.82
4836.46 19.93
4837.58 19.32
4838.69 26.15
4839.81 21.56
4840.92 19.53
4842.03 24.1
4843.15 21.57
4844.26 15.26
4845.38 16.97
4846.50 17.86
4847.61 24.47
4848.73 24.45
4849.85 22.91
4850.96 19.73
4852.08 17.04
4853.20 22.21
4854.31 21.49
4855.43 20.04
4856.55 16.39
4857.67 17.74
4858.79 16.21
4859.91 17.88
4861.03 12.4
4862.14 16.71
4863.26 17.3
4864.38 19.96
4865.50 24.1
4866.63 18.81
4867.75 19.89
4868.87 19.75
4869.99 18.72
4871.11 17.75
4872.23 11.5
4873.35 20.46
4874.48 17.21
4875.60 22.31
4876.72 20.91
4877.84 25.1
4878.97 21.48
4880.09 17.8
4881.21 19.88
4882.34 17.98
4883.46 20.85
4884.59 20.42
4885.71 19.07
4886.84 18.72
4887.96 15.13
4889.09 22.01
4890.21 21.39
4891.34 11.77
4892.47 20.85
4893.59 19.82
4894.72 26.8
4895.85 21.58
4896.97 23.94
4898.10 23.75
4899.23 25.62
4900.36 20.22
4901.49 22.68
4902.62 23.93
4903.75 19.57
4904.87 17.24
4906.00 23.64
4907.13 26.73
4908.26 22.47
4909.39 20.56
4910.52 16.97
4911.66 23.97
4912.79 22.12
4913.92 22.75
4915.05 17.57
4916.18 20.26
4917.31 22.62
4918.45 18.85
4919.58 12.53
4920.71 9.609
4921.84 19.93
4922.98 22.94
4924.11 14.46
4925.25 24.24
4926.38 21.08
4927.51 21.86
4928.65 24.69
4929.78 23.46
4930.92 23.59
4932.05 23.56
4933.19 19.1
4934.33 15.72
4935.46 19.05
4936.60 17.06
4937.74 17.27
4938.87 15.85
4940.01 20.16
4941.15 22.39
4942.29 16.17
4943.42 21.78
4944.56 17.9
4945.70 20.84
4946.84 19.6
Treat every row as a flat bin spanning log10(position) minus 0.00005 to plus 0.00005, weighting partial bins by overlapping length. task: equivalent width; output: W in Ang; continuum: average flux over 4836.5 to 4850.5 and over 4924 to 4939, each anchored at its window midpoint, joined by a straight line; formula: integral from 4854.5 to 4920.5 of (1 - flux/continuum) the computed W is 2.8 Ang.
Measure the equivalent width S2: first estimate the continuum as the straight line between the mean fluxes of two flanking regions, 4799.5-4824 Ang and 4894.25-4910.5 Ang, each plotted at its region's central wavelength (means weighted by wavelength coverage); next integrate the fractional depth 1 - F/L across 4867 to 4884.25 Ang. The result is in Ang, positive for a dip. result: 2.1 Ang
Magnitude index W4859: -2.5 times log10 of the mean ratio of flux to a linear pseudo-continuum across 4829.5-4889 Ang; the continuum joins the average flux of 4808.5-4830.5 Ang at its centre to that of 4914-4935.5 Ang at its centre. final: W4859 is 0.06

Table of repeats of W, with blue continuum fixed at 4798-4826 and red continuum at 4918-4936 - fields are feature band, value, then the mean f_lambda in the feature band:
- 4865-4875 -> 0.83 Ang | 18.6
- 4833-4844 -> -0.57 Ang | 21.8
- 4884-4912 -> -1.56 Ang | 21.1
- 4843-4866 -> 1.58 Ang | 19.1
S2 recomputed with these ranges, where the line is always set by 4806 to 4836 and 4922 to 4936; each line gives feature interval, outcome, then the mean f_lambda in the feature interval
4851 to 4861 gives 1.1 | 18.3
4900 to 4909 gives -0.5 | 22.1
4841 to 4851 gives -0.1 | 20.8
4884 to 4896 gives 0.7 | 19.7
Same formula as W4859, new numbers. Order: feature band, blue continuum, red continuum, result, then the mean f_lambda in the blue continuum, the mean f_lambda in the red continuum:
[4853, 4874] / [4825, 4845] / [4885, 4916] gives 0.132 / 20.4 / 21.1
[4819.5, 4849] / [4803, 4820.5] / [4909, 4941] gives -0.010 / 20.5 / 19.7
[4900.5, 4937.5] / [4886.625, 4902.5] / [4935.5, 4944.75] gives -0.034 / 21.2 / 18.6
